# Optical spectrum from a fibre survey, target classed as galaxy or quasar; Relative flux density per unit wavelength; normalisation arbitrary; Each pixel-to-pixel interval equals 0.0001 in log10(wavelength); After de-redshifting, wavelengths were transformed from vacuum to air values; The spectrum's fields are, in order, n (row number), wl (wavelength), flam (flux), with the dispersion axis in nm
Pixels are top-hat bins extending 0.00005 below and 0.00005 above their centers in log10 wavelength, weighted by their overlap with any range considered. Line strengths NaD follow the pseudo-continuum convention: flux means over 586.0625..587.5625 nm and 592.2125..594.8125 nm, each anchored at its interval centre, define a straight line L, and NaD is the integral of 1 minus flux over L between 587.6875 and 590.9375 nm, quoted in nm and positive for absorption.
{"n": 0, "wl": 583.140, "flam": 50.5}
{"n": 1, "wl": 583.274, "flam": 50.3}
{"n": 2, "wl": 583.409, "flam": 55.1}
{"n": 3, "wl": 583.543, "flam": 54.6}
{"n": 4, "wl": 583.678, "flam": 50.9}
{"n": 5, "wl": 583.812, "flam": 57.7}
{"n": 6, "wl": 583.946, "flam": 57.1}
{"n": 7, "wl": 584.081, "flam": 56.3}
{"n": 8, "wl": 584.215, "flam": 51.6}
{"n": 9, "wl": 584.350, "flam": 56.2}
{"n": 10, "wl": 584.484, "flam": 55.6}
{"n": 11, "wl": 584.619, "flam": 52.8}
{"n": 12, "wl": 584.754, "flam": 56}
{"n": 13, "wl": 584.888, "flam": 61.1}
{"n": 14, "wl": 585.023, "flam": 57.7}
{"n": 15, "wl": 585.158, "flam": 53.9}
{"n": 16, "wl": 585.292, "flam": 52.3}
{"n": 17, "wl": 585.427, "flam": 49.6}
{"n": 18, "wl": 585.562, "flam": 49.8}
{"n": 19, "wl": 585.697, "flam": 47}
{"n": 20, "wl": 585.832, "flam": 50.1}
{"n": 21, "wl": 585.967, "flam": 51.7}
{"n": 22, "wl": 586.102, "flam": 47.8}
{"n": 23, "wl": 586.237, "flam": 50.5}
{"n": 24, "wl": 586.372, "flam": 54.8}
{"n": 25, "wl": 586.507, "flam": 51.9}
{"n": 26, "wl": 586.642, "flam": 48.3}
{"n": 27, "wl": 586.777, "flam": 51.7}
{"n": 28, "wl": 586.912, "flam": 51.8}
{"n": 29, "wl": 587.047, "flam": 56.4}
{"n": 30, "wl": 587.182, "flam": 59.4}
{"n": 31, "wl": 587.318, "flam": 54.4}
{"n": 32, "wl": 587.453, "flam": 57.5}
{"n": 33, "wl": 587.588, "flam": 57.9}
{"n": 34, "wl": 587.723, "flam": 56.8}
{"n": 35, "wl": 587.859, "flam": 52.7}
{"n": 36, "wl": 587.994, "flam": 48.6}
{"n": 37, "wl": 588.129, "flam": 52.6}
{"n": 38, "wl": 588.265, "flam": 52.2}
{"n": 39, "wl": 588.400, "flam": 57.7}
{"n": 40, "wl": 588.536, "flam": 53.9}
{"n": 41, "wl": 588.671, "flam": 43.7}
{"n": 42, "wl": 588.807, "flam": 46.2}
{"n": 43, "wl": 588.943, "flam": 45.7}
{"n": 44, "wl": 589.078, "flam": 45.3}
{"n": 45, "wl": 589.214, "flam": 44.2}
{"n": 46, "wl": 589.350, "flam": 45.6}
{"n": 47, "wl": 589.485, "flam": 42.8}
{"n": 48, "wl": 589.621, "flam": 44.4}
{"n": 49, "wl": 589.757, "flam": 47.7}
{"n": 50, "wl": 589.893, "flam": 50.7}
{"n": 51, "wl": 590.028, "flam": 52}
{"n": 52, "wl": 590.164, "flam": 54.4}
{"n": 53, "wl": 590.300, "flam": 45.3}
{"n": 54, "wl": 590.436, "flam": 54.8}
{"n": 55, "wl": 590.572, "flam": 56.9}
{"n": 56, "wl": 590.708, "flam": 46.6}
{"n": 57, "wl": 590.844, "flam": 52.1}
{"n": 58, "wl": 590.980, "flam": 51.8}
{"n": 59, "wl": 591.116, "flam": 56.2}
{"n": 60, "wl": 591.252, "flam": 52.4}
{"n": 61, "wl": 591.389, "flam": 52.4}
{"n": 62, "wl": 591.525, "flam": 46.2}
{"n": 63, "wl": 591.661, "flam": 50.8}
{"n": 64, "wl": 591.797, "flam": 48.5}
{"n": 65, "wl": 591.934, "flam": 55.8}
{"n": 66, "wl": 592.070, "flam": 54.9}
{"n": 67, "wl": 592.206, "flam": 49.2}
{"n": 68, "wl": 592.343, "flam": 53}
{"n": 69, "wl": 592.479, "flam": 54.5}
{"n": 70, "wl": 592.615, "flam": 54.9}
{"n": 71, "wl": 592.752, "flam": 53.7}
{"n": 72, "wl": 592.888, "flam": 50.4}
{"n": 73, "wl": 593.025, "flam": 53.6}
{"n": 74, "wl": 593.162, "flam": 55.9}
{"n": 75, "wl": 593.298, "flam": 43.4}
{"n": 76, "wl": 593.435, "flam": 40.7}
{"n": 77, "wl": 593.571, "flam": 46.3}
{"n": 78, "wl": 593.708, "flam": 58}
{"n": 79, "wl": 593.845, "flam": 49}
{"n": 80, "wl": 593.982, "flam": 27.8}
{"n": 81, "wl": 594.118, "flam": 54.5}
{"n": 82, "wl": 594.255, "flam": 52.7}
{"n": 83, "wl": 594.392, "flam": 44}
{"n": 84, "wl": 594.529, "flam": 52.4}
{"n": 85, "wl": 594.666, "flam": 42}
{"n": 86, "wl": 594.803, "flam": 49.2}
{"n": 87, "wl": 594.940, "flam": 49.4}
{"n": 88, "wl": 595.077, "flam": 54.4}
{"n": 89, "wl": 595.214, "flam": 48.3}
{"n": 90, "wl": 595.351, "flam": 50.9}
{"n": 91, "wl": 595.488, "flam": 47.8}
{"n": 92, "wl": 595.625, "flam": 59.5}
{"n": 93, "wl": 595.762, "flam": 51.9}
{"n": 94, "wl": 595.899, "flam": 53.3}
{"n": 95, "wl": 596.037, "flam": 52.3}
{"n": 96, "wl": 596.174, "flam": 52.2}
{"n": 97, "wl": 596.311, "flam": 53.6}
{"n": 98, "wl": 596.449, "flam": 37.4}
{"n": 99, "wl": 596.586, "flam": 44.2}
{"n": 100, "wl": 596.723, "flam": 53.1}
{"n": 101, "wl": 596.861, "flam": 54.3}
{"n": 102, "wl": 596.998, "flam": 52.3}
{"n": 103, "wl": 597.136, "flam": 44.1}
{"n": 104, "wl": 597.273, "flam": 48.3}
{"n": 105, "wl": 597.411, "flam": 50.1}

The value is 0.137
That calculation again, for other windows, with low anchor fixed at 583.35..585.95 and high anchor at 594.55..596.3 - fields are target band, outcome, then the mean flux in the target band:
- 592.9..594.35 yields 0.09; 48.2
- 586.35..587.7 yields -0.03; 54.5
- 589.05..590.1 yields 0.12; 46.7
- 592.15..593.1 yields -0.02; 52.8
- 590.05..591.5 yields 0.01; 52.1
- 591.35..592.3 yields 0.02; 51.1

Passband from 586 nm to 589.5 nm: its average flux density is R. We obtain 51.3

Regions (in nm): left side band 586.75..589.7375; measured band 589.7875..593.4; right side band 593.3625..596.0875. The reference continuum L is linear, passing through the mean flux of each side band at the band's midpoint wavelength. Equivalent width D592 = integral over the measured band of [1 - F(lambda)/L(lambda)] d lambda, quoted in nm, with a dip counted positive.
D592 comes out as -0.13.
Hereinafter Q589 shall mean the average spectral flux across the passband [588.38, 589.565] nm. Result 46.8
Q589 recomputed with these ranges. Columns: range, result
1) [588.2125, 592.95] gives 50.5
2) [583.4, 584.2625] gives 54.8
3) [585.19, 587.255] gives 51.6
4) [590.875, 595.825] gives 50.5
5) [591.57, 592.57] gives 52.3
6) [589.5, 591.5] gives 50.9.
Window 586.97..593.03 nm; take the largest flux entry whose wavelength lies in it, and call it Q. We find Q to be 59.4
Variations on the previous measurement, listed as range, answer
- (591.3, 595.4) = 58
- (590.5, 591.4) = 56.9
